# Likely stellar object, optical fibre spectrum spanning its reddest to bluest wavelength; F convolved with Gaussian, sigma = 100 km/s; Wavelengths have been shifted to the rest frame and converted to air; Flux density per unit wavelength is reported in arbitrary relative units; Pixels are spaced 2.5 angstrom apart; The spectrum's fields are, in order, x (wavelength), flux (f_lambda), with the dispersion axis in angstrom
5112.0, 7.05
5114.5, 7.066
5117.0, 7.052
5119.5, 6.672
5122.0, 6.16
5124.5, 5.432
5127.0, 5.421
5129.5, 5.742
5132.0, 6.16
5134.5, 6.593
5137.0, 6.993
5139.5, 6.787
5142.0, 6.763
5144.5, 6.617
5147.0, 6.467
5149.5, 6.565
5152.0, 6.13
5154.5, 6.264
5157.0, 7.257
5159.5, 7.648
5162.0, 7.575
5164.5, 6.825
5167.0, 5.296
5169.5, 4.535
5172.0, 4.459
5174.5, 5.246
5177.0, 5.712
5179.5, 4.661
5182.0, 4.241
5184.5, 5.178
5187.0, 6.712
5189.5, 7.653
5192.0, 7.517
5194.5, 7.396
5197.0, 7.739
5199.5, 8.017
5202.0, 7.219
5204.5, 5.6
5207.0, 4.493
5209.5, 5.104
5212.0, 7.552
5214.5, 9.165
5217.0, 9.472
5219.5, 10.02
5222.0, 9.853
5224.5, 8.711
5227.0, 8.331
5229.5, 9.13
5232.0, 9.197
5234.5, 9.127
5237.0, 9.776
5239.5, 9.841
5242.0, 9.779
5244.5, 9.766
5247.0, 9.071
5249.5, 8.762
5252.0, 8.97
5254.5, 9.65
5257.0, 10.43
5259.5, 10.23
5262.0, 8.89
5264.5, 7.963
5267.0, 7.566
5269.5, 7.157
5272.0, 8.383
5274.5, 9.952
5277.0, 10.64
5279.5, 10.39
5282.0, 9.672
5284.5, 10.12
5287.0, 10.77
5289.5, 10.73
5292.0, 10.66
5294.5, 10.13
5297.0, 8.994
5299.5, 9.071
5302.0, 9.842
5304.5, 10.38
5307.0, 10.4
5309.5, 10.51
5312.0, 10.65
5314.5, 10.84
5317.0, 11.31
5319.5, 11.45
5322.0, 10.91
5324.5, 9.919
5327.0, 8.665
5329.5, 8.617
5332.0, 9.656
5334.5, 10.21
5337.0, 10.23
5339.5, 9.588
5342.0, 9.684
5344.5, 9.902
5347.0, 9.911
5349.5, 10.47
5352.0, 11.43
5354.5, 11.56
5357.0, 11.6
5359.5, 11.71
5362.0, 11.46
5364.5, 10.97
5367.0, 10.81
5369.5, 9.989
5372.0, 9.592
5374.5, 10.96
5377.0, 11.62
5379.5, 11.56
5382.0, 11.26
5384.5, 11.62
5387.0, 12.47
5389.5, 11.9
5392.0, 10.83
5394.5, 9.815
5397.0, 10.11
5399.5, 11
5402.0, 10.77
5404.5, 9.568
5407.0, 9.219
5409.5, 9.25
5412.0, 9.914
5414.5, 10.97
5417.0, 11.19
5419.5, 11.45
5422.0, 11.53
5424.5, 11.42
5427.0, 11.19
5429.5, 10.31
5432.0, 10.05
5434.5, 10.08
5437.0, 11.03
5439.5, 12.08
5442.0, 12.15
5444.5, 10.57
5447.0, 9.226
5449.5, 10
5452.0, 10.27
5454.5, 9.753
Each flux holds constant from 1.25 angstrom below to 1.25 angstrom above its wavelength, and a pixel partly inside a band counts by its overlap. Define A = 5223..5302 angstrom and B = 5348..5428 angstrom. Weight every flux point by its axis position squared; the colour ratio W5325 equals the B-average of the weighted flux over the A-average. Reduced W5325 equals 1.2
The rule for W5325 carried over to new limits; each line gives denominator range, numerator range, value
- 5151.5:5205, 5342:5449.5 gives 1.85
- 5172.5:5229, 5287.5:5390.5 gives 1.57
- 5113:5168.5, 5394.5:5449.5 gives 1.81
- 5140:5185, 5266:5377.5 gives 1.81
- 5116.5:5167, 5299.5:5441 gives 1.78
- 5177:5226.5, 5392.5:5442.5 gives 1.61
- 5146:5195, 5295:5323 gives 1.78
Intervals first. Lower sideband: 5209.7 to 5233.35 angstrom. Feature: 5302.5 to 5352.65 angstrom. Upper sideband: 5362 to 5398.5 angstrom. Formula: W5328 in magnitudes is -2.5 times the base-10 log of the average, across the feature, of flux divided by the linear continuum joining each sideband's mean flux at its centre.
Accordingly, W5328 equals 0.01 mag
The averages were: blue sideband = 8.87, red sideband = 11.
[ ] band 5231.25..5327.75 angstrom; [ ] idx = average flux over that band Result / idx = 9.77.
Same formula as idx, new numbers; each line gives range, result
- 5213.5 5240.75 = 9.33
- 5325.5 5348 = 9.61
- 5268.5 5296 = 9.89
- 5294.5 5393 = 10.6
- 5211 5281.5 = 9.22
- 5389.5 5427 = 10.6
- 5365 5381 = 10.8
